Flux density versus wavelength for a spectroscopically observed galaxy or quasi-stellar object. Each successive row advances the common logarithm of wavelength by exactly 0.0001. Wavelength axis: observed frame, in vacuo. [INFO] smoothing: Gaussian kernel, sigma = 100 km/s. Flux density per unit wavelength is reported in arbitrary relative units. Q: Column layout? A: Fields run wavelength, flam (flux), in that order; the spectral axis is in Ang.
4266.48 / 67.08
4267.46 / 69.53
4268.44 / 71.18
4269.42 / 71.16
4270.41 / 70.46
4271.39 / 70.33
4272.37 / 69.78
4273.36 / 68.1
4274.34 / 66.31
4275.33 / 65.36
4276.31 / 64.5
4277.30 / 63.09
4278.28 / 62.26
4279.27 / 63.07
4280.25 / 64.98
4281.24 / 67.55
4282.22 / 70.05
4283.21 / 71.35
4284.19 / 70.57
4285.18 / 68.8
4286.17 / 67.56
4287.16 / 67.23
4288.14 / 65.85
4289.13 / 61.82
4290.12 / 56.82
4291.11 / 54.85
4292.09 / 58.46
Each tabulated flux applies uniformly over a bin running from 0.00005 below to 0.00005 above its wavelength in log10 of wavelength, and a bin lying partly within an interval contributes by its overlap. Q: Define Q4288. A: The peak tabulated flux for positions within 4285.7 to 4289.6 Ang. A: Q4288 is 67.56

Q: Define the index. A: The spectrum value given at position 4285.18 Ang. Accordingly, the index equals 68.8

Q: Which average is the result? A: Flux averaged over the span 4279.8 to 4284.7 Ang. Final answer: 68.9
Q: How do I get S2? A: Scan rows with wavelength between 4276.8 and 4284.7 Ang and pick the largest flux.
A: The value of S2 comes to 71.35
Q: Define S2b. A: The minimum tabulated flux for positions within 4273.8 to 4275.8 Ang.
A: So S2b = 65.36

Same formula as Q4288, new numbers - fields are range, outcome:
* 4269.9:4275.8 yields 70.46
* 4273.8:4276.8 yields 66.31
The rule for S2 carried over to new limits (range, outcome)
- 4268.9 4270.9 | 71.16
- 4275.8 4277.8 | 64.5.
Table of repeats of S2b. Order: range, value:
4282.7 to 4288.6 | 65.85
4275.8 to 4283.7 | 62.26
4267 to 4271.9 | 69.53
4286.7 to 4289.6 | 61.82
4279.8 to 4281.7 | 64.98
